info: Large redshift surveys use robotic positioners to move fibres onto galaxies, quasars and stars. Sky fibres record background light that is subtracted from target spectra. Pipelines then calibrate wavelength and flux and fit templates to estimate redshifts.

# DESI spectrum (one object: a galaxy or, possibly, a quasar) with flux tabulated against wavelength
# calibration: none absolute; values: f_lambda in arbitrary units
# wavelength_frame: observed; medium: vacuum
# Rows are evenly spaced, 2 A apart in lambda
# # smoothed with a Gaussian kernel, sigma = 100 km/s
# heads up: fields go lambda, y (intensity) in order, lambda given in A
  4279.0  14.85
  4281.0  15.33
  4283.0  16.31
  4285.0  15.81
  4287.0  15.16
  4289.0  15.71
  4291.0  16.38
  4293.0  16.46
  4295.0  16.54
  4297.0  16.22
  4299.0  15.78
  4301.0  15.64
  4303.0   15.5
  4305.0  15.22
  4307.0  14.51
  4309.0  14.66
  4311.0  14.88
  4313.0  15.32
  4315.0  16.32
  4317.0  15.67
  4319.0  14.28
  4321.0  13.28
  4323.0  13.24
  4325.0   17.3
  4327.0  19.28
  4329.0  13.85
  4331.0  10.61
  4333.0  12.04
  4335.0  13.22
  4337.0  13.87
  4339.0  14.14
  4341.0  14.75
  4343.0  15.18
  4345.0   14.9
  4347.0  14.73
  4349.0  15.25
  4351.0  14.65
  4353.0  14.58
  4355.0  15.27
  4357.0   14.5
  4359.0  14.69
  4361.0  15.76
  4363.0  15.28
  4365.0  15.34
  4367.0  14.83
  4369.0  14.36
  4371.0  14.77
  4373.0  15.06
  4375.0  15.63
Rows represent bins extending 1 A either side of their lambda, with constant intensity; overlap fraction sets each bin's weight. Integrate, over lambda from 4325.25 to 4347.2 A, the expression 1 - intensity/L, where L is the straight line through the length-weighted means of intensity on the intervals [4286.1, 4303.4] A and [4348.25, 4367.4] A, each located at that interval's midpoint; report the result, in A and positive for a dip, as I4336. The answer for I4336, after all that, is 1.5 A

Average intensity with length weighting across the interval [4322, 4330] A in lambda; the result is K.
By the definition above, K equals 15.9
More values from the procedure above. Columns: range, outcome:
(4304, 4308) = 14.9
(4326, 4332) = 14.6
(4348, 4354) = 14.8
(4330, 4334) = 11.3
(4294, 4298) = 16.4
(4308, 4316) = 15.3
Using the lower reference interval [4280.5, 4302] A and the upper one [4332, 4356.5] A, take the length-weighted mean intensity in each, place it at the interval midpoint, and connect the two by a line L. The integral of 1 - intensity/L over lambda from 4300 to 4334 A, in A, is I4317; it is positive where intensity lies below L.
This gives 0.89 A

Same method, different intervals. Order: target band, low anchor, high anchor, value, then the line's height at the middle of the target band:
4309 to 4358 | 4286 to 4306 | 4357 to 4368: 2.6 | 15.4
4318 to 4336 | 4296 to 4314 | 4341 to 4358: 1.2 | 15.1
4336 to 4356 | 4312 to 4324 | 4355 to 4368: 0.3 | 14.9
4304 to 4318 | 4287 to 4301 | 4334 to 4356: 0.3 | 15.6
